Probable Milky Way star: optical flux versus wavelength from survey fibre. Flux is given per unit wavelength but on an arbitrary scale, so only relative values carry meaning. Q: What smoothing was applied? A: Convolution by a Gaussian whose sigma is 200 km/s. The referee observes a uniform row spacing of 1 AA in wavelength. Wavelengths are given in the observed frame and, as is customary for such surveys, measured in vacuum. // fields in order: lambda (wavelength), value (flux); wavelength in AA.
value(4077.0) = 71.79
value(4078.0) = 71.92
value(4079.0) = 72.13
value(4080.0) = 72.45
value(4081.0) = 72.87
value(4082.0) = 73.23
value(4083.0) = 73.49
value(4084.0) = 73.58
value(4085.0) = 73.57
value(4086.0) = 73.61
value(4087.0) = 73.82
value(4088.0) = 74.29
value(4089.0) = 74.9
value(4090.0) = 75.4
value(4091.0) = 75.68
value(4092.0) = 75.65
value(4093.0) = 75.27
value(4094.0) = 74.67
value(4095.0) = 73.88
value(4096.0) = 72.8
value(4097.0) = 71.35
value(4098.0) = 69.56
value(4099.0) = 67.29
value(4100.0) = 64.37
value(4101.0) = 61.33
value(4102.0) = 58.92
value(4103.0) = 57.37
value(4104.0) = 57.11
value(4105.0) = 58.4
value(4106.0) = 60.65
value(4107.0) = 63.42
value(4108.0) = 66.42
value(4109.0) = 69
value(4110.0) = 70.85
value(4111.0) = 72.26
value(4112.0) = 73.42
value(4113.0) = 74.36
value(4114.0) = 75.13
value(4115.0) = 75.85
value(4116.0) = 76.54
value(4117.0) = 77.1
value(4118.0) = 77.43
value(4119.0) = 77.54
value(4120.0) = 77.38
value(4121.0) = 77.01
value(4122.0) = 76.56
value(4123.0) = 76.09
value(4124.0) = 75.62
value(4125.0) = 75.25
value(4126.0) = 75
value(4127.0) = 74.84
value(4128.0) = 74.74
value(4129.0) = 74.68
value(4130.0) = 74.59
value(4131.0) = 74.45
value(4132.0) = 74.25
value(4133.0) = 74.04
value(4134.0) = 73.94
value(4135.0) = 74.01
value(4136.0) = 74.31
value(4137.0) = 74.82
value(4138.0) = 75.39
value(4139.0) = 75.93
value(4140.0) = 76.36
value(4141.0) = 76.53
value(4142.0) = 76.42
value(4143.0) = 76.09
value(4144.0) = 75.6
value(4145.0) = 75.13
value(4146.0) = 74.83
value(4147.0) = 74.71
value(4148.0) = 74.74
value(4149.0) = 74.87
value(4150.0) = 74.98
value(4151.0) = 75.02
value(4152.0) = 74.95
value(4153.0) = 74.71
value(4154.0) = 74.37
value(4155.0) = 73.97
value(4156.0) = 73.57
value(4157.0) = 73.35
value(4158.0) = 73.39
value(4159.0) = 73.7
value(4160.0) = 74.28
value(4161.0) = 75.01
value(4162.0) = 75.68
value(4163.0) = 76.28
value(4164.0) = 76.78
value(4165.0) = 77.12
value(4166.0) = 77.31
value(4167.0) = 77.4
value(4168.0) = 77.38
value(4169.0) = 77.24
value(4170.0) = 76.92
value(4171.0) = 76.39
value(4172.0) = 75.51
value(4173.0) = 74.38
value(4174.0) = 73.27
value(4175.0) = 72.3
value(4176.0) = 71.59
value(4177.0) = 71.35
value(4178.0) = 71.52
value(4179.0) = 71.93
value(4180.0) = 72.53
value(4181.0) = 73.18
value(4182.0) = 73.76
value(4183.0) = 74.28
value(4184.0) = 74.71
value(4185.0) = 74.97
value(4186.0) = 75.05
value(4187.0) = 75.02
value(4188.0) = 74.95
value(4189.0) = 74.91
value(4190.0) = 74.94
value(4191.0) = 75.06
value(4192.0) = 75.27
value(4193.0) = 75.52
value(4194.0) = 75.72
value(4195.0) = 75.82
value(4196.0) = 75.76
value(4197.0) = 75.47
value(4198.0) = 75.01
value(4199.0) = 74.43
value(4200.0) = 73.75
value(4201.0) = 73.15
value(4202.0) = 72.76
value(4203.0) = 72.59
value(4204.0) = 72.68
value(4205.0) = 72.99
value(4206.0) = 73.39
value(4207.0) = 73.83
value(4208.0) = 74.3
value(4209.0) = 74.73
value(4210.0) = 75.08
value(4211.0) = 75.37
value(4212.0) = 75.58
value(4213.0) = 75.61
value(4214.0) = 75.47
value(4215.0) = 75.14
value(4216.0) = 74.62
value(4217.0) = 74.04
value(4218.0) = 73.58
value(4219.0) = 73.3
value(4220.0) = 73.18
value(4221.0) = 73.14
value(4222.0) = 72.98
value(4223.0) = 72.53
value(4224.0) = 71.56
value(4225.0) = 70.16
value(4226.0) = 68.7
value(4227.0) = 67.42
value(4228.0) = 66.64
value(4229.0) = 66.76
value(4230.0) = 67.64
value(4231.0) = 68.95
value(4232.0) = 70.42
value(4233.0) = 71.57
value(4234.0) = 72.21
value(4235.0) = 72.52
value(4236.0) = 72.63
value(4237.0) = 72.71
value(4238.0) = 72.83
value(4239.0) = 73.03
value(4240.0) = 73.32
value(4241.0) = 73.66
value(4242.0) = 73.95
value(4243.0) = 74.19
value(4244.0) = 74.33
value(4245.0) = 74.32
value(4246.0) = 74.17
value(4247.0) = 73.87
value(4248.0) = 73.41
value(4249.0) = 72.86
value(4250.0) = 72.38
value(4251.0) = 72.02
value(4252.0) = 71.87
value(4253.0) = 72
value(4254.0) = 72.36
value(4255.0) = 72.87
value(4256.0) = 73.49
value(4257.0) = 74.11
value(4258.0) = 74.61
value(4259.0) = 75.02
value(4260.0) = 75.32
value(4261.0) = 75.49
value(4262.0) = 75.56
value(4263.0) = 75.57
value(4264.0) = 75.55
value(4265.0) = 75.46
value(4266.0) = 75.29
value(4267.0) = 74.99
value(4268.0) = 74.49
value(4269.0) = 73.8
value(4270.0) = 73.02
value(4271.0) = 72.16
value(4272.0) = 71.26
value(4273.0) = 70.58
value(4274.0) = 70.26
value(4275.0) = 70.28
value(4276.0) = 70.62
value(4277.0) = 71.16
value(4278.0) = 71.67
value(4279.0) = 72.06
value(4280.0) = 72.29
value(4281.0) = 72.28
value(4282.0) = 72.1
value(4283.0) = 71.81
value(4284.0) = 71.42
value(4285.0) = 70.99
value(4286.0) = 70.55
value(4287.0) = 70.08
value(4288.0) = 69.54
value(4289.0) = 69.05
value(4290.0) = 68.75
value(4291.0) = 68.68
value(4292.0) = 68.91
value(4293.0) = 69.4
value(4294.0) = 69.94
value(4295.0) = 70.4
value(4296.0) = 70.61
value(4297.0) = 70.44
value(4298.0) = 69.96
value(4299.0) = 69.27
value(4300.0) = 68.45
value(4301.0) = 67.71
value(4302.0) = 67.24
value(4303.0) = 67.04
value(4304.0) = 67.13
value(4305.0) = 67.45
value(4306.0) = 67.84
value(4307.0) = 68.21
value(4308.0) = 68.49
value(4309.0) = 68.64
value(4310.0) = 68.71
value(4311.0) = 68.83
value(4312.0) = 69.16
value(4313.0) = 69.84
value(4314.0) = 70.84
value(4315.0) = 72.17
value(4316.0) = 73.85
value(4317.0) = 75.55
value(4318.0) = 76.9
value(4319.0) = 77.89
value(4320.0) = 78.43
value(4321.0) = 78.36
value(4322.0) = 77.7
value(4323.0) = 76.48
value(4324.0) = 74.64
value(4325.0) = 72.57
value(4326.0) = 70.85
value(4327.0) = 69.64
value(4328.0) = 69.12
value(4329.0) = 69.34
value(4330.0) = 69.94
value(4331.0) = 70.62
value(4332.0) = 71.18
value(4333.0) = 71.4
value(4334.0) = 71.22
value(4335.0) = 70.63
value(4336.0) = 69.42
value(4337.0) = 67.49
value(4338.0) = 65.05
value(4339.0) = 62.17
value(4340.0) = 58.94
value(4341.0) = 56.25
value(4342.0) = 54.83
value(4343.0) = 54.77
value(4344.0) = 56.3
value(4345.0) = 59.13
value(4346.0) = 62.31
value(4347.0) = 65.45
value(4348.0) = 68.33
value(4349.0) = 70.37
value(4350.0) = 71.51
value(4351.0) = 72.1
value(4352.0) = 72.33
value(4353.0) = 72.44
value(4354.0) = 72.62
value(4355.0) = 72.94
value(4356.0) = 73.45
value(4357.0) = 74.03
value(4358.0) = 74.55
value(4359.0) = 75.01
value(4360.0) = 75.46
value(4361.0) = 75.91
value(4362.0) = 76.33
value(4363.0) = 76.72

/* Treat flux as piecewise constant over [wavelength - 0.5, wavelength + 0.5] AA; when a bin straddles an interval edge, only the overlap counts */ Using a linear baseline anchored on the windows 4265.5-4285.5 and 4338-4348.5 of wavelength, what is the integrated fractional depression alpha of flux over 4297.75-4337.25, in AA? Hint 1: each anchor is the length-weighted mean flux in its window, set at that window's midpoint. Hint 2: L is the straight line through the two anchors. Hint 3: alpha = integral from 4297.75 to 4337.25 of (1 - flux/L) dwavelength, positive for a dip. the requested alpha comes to -4.0 AA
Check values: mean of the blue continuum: 72.1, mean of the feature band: 71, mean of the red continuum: 60.1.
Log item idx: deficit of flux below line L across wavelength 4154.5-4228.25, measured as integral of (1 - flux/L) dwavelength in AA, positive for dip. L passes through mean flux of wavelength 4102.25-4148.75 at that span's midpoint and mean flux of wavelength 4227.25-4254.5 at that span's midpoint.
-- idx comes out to -1.63 AA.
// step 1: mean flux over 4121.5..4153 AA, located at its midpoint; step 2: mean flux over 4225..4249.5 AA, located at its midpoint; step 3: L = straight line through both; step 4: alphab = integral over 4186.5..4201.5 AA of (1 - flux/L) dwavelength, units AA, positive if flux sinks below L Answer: -0.4 AA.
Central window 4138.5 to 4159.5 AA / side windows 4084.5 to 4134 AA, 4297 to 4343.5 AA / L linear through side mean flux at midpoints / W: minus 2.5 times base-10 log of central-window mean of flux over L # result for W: -0.05 mag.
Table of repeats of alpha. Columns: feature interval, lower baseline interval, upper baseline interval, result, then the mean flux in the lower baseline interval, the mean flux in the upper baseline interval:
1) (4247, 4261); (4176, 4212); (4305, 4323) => 0.0 AA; 74.1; 72.4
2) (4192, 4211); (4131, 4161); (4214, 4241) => -0.4 AA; 74.8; 71.7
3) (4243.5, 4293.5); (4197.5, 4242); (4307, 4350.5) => -1.0 AA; 72.7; 69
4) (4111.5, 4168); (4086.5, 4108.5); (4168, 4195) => -3.2 AA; 68.3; 74.4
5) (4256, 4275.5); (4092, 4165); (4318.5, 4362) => -0.8 AA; 73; 69.7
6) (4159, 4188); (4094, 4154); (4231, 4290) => -0.8 AA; 72.6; 72.7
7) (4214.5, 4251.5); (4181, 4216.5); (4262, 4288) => 0.7 AA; 74.6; 72.4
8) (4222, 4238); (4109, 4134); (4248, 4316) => 0.5 AA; 75.1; 71.3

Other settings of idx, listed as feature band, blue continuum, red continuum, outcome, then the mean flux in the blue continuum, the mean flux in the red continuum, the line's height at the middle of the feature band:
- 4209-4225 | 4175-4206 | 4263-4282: -0.1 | 74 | 72.7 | 73.6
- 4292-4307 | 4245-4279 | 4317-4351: 0.4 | 73.3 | 68.6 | 70.8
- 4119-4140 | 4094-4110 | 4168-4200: -2.1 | 65.3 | 74.5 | 68.4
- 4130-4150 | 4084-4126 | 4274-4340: -1.1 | 71.5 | 70.5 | 71.3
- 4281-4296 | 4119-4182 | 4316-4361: 0.2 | 74.9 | 69.9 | 71.2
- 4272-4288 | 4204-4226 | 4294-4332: 0.2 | 73.7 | 71.1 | 72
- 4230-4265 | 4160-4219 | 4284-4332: -0.3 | 74.6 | 70.8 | 72.8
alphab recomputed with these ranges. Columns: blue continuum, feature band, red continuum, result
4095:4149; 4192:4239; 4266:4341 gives -1.0 AA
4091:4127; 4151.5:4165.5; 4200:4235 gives -0.6 AA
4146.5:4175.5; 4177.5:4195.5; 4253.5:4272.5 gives 0.1 AA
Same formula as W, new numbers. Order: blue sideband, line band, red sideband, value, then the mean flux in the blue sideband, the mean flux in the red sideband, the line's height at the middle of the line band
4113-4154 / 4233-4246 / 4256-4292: 0.00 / 75.4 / 72.4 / 73.2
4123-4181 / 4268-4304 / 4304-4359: 0.01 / 74.8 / 69.5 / 70.9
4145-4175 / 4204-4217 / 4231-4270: 0.00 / 75.2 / 73.6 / 74.3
